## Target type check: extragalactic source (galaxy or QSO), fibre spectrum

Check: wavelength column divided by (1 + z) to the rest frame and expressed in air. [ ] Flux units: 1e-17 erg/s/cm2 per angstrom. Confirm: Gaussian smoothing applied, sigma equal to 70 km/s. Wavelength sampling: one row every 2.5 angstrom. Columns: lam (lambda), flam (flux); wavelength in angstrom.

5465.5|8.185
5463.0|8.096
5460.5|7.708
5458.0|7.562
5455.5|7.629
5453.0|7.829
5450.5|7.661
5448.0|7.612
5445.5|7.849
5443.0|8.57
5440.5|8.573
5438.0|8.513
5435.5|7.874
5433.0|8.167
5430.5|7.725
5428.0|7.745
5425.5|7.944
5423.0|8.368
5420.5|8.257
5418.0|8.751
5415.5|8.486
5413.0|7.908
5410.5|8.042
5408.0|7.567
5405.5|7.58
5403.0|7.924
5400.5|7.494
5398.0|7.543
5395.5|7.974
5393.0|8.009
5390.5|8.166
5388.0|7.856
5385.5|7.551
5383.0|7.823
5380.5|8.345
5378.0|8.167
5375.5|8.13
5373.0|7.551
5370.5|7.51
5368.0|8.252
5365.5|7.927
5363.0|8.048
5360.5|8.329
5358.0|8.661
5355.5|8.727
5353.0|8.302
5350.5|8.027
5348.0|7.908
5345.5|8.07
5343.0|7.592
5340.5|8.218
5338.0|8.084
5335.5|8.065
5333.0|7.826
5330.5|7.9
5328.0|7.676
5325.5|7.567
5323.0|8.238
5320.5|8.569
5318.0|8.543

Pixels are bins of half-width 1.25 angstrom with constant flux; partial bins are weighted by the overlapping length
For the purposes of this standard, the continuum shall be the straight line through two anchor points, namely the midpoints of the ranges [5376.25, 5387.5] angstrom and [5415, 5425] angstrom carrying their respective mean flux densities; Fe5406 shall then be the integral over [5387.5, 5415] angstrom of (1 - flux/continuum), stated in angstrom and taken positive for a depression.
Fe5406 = 1.2 angstrom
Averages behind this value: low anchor 7.97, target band 7.84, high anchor 8.42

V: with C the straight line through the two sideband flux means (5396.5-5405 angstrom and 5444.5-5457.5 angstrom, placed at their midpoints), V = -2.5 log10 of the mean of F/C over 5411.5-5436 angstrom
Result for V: -0.06 mag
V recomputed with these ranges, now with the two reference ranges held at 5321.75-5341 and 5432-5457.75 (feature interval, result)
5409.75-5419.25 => -0.043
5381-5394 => 0.009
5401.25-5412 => 0.030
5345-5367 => -0.037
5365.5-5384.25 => 0.000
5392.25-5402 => 0.032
